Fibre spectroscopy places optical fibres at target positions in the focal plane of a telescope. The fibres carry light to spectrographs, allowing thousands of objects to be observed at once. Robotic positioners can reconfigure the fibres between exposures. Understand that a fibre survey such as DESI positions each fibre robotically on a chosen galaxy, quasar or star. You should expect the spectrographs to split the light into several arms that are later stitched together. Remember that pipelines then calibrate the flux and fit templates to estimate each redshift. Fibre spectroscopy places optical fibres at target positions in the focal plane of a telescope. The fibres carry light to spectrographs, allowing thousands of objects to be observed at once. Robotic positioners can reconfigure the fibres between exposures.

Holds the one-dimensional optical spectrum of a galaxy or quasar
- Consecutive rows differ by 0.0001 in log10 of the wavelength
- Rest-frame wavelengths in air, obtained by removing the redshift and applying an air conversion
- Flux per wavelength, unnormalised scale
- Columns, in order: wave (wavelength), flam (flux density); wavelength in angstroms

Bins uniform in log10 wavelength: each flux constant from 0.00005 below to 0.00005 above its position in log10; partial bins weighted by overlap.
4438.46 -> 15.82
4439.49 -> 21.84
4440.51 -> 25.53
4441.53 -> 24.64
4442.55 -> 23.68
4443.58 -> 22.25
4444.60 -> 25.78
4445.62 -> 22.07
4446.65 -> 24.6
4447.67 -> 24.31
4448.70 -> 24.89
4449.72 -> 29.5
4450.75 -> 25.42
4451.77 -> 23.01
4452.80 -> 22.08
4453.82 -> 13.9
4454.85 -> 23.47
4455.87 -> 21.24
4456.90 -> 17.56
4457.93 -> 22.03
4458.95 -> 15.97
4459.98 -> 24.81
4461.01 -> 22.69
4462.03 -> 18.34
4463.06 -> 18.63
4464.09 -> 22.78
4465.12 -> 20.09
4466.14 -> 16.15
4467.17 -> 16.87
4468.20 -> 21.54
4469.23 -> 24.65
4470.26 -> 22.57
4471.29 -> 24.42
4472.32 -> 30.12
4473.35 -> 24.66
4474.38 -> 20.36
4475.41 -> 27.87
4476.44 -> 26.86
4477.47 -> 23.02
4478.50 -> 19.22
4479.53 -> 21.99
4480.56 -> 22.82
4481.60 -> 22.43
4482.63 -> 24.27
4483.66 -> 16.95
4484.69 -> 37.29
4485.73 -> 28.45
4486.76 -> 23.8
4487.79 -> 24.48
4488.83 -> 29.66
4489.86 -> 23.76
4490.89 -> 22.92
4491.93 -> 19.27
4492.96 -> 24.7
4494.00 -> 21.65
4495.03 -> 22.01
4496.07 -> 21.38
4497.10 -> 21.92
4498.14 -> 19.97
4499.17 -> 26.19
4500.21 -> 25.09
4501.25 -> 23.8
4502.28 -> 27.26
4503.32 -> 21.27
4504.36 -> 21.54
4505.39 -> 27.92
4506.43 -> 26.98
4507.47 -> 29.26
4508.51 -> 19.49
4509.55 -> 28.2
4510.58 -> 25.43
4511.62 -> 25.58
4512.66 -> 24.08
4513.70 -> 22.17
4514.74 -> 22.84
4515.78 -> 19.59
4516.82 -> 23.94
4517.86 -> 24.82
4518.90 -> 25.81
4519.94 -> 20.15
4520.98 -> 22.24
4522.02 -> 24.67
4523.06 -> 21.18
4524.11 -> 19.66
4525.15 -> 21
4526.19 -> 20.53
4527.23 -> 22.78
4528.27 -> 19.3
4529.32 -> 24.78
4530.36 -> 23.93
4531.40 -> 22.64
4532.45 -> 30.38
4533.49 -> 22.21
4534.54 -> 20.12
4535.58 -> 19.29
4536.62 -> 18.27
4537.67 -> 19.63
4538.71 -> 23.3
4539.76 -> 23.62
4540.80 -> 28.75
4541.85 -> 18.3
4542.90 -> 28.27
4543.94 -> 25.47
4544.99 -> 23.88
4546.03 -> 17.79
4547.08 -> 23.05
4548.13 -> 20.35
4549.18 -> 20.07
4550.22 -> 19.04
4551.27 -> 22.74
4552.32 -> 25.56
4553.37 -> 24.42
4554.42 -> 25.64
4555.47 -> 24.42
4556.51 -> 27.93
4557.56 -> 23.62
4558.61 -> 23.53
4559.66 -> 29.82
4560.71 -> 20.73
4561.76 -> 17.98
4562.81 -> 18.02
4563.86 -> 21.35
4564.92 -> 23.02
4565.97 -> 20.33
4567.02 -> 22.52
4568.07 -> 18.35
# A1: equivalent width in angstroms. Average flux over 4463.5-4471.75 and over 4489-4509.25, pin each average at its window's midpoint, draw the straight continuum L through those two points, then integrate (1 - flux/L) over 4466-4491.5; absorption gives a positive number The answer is -2.3 angstroms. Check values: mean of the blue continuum 21.1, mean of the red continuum 23.7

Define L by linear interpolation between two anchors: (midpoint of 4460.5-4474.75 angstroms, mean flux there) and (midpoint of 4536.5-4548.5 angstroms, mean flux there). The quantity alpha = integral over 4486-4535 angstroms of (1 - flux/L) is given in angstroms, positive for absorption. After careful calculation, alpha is -2.6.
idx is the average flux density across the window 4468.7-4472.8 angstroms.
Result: 25.4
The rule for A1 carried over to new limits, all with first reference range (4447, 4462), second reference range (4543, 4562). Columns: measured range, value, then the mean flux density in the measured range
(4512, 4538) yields 0.79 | 22.3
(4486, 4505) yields -0.72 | 23.5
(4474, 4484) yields -0.13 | 22.7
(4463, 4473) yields 0.14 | 22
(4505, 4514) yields -1.07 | 25.5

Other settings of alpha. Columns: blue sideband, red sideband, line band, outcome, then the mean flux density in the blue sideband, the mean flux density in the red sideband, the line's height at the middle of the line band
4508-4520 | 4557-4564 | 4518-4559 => 0.2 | 23.6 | 22.2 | 22.9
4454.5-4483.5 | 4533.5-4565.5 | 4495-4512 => -1.6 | 22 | 22.6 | 22.2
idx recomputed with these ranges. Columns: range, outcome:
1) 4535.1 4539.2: 20.1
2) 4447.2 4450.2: 26.2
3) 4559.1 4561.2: 25.3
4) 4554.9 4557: 26.2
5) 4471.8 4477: 26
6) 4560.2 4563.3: 18.9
